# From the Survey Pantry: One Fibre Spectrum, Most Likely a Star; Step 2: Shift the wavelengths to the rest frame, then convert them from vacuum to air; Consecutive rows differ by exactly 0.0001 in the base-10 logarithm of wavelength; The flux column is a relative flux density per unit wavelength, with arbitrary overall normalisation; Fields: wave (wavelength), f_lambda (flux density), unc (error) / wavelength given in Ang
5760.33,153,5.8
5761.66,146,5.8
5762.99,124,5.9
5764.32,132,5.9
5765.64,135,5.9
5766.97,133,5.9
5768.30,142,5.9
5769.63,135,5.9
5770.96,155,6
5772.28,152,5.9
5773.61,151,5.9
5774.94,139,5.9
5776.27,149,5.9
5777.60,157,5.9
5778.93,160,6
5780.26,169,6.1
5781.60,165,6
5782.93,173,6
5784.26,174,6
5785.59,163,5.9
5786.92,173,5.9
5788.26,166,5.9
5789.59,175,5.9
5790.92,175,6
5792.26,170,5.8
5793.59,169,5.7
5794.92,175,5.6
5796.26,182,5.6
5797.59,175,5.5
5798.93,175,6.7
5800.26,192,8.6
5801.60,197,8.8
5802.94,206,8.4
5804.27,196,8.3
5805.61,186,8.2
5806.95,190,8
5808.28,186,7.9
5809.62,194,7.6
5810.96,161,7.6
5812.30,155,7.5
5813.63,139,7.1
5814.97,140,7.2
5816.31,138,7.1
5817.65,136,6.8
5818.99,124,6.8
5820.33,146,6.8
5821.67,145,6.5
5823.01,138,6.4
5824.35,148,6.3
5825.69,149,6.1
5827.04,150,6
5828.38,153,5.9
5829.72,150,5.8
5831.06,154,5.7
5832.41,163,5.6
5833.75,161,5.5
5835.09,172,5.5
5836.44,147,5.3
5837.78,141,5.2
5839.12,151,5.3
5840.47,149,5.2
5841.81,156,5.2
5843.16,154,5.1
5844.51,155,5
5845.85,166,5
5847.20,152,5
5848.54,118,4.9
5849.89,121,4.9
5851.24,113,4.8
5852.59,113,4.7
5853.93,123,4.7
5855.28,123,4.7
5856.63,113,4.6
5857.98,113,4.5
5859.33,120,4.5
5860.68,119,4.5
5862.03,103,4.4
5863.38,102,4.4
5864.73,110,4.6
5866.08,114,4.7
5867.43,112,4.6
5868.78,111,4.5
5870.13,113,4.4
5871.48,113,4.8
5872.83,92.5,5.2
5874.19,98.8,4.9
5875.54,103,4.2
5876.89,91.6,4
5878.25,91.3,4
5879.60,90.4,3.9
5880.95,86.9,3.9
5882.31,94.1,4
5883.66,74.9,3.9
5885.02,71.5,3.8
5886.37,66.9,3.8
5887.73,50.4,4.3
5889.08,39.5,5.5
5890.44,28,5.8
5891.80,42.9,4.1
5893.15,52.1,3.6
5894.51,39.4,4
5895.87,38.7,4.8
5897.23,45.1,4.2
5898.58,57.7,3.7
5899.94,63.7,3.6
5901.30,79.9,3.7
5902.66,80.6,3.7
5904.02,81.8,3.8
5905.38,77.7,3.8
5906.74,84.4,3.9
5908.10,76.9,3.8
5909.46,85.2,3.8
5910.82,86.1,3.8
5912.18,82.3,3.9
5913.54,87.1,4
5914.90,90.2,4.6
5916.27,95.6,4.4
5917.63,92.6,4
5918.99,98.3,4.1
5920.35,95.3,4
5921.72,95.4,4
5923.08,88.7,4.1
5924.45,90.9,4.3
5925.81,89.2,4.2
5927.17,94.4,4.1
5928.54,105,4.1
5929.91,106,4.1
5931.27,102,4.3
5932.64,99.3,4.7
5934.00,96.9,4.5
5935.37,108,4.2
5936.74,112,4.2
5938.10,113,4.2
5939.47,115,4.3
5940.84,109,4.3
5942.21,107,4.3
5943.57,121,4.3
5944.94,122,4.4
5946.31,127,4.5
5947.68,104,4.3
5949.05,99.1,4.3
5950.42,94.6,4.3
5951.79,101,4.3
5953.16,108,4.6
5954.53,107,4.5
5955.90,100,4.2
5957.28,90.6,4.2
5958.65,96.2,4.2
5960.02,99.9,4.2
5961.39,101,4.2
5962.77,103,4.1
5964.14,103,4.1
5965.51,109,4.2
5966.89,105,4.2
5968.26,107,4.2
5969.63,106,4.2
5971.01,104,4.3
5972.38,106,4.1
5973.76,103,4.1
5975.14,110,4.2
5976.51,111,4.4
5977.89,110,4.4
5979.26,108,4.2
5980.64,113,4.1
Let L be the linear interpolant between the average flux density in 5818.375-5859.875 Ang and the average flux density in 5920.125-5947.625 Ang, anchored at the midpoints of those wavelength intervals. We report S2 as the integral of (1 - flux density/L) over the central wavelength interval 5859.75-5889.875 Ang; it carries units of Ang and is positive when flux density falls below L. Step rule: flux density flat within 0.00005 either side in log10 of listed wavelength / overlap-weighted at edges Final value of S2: 8.3 Ang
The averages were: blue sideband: 141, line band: 93.1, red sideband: 105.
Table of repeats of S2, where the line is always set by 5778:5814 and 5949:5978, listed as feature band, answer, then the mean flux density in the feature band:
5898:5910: 4.9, 76.5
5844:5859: 2.4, 128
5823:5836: 0.5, 154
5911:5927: 4.1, 91.4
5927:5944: 1.2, 107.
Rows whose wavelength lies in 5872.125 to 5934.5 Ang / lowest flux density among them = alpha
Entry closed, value 28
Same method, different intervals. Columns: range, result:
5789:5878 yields 91.6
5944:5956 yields 94.6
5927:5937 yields 94.4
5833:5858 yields 113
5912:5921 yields 82.3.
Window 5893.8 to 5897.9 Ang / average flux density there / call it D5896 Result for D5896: 41.1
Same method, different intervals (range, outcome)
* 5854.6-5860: 117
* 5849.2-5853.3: 116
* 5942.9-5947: 123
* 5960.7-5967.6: 104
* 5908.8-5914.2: 85.2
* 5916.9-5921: 95.6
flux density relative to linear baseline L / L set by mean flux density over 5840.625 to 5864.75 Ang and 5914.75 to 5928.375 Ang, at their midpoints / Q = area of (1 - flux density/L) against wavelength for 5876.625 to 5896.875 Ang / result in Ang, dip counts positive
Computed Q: 8.8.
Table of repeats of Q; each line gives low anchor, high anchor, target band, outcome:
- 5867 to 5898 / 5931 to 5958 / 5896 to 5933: 2.7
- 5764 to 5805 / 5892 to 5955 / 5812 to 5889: 4.5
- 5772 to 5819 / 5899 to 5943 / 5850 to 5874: 3.1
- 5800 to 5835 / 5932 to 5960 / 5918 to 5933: 2.4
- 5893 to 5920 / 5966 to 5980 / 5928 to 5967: -4.6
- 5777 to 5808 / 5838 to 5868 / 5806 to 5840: -0.4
